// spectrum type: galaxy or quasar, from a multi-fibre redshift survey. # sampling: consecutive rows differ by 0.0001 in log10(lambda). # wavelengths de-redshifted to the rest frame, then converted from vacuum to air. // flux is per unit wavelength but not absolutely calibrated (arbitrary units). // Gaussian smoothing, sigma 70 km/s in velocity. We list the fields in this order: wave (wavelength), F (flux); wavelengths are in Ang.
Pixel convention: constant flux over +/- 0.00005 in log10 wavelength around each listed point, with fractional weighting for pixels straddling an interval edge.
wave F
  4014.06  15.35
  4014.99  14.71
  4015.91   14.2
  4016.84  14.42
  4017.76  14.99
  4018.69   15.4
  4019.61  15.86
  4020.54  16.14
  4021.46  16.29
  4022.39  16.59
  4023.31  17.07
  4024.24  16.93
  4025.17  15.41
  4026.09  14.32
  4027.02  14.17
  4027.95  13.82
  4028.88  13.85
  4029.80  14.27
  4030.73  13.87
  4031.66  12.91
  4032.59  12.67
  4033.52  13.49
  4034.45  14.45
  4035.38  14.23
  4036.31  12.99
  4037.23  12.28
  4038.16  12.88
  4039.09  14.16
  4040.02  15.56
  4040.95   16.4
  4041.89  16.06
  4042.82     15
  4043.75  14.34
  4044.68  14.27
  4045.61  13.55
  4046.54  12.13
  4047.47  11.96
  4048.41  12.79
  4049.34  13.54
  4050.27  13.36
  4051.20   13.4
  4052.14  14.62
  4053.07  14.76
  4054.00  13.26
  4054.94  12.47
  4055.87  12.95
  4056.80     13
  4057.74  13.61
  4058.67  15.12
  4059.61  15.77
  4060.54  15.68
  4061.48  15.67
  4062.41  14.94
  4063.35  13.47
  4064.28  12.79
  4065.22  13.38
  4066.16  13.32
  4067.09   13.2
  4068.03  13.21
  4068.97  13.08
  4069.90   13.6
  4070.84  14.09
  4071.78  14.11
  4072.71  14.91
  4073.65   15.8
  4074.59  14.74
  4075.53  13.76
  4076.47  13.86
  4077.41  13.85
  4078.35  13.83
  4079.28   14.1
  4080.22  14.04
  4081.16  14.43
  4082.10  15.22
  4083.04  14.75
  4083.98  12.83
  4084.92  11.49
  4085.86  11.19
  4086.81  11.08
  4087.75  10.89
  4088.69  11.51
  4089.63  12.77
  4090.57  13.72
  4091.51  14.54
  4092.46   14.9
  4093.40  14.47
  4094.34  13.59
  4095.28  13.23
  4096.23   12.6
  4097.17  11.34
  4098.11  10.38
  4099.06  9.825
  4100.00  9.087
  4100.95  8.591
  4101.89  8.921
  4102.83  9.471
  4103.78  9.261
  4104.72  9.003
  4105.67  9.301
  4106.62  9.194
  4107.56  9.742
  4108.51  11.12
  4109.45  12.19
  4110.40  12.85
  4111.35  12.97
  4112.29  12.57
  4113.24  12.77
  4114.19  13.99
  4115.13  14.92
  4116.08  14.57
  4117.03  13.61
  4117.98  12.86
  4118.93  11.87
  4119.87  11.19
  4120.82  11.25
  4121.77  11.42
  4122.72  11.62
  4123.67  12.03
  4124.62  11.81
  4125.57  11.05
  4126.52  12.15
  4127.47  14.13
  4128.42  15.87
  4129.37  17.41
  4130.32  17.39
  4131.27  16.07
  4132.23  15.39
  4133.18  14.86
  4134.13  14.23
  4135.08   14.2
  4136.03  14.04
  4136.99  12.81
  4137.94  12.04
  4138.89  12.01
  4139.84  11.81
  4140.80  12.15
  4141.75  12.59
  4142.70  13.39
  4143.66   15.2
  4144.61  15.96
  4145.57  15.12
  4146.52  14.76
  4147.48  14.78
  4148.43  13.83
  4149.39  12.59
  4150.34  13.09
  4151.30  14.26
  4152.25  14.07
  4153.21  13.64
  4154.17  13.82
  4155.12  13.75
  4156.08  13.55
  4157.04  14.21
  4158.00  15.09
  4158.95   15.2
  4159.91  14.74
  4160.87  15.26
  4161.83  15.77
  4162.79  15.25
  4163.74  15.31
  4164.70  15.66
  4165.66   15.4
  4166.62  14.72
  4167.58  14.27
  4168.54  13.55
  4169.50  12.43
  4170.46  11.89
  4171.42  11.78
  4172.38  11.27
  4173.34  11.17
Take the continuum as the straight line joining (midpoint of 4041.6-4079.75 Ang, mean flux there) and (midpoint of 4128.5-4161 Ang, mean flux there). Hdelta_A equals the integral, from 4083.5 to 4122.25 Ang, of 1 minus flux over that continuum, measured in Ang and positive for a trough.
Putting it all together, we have 6.3 Ang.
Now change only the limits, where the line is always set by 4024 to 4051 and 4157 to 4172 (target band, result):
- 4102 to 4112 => 2.61 Ang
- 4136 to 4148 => 0.62 Ang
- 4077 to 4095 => 1.02 Ang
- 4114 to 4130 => 1.32 Ang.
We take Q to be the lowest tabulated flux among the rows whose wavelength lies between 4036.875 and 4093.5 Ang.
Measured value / 10.89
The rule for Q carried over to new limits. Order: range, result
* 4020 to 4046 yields 12.28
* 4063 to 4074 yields 12.79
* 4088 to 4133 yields 8.591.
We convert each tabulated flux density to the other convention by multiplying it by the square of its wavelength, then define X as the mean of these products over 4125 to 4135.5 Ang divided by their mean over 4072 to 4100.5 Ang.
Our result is 1.15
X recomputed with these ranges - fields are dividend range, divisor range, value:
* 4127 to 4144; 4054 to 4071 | 1.06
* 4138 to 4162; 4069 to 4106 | 1.15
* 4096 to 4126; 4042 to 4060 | 0.85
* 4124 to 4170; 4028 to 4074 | 1.07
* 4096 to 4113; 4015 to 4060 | 0.76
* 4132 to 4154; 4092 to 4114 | 1.25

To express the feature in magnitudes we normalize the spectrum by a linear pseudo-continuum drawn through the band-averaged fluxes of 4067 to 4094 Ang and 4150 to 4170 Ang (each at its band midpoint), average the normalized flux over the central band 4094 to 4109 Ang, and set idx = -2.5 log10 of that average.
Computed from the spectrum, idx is 0.32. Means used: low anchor 13.6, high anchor 14.4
